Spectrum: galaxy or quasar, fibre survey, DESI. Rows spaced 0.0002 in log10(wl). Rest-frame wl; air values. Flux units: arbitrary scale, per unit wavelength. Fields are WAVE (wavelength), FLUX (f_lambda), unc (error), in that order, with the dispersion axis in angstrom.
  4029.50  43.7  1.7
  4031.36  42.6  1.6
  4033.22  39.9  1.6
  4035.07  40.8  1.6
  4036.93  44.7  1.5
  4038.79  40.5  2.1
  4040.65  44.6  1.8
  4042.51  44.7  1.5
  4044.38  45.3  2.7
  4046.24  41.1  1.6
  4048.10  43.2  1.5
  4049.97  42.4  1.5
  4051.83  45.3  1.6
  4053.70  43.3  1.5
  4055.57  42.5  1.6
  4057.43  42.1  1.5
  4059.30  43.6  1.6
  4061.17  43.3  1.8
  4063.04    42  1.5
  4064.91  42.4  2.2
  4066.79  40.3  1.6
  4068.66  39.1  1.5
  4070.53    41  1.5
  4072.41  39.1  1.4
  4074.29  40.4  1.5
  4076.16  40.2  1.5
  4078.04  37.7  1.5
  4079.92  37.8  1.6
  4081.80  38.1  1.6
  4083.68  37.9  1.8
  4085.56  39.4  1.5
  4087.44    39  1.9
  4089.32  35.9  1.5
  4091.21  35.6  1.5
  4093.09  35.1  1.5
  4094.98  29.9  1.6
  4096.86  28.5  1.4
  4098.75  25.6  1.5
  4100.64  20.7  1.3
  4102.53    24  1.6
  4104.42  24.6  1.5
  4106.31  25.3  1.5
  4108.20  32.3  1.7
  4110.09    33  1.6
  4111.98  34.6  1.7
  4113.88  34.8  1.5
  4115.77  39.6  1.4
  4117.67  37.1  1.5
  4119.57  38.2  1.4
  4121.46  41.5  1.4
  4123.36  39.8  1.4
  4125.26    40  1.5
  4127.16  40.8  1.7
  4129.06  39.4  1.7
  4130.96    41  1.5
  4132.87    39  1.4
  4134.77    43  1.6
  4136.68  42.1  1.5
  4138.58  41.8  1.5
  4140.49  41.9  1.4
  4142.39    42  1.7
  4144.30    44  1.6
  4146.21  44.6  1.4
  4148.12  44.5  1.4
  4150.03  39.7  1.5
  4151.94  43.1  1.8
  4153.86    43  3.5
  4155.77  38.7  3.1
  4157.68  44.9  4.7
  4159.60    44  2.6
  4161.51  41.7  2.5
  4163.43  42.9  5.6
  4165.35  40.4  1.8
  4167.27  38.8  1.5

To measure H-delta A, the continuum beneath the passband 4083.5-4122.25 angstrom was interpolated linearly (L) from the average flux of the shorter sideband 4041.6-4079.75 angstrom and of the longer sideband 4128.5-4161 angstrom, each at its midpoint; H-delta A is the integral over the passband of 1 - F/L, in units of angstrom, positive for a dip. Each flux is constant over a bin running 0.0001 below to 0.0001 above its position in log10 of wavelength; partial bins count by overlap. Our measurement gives 8.5 angstrom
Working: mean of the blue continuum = 41.9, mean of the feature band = 32.9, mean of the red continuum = 42.2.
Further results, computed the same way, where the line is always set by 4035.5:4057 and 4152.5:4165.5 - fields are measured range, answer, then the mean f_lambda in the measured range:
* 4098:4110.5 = 4.8 angstrom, 26.2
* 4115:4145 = 1.4 angstrom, 40.7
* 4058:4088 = 2.1 angstrom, 40.1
